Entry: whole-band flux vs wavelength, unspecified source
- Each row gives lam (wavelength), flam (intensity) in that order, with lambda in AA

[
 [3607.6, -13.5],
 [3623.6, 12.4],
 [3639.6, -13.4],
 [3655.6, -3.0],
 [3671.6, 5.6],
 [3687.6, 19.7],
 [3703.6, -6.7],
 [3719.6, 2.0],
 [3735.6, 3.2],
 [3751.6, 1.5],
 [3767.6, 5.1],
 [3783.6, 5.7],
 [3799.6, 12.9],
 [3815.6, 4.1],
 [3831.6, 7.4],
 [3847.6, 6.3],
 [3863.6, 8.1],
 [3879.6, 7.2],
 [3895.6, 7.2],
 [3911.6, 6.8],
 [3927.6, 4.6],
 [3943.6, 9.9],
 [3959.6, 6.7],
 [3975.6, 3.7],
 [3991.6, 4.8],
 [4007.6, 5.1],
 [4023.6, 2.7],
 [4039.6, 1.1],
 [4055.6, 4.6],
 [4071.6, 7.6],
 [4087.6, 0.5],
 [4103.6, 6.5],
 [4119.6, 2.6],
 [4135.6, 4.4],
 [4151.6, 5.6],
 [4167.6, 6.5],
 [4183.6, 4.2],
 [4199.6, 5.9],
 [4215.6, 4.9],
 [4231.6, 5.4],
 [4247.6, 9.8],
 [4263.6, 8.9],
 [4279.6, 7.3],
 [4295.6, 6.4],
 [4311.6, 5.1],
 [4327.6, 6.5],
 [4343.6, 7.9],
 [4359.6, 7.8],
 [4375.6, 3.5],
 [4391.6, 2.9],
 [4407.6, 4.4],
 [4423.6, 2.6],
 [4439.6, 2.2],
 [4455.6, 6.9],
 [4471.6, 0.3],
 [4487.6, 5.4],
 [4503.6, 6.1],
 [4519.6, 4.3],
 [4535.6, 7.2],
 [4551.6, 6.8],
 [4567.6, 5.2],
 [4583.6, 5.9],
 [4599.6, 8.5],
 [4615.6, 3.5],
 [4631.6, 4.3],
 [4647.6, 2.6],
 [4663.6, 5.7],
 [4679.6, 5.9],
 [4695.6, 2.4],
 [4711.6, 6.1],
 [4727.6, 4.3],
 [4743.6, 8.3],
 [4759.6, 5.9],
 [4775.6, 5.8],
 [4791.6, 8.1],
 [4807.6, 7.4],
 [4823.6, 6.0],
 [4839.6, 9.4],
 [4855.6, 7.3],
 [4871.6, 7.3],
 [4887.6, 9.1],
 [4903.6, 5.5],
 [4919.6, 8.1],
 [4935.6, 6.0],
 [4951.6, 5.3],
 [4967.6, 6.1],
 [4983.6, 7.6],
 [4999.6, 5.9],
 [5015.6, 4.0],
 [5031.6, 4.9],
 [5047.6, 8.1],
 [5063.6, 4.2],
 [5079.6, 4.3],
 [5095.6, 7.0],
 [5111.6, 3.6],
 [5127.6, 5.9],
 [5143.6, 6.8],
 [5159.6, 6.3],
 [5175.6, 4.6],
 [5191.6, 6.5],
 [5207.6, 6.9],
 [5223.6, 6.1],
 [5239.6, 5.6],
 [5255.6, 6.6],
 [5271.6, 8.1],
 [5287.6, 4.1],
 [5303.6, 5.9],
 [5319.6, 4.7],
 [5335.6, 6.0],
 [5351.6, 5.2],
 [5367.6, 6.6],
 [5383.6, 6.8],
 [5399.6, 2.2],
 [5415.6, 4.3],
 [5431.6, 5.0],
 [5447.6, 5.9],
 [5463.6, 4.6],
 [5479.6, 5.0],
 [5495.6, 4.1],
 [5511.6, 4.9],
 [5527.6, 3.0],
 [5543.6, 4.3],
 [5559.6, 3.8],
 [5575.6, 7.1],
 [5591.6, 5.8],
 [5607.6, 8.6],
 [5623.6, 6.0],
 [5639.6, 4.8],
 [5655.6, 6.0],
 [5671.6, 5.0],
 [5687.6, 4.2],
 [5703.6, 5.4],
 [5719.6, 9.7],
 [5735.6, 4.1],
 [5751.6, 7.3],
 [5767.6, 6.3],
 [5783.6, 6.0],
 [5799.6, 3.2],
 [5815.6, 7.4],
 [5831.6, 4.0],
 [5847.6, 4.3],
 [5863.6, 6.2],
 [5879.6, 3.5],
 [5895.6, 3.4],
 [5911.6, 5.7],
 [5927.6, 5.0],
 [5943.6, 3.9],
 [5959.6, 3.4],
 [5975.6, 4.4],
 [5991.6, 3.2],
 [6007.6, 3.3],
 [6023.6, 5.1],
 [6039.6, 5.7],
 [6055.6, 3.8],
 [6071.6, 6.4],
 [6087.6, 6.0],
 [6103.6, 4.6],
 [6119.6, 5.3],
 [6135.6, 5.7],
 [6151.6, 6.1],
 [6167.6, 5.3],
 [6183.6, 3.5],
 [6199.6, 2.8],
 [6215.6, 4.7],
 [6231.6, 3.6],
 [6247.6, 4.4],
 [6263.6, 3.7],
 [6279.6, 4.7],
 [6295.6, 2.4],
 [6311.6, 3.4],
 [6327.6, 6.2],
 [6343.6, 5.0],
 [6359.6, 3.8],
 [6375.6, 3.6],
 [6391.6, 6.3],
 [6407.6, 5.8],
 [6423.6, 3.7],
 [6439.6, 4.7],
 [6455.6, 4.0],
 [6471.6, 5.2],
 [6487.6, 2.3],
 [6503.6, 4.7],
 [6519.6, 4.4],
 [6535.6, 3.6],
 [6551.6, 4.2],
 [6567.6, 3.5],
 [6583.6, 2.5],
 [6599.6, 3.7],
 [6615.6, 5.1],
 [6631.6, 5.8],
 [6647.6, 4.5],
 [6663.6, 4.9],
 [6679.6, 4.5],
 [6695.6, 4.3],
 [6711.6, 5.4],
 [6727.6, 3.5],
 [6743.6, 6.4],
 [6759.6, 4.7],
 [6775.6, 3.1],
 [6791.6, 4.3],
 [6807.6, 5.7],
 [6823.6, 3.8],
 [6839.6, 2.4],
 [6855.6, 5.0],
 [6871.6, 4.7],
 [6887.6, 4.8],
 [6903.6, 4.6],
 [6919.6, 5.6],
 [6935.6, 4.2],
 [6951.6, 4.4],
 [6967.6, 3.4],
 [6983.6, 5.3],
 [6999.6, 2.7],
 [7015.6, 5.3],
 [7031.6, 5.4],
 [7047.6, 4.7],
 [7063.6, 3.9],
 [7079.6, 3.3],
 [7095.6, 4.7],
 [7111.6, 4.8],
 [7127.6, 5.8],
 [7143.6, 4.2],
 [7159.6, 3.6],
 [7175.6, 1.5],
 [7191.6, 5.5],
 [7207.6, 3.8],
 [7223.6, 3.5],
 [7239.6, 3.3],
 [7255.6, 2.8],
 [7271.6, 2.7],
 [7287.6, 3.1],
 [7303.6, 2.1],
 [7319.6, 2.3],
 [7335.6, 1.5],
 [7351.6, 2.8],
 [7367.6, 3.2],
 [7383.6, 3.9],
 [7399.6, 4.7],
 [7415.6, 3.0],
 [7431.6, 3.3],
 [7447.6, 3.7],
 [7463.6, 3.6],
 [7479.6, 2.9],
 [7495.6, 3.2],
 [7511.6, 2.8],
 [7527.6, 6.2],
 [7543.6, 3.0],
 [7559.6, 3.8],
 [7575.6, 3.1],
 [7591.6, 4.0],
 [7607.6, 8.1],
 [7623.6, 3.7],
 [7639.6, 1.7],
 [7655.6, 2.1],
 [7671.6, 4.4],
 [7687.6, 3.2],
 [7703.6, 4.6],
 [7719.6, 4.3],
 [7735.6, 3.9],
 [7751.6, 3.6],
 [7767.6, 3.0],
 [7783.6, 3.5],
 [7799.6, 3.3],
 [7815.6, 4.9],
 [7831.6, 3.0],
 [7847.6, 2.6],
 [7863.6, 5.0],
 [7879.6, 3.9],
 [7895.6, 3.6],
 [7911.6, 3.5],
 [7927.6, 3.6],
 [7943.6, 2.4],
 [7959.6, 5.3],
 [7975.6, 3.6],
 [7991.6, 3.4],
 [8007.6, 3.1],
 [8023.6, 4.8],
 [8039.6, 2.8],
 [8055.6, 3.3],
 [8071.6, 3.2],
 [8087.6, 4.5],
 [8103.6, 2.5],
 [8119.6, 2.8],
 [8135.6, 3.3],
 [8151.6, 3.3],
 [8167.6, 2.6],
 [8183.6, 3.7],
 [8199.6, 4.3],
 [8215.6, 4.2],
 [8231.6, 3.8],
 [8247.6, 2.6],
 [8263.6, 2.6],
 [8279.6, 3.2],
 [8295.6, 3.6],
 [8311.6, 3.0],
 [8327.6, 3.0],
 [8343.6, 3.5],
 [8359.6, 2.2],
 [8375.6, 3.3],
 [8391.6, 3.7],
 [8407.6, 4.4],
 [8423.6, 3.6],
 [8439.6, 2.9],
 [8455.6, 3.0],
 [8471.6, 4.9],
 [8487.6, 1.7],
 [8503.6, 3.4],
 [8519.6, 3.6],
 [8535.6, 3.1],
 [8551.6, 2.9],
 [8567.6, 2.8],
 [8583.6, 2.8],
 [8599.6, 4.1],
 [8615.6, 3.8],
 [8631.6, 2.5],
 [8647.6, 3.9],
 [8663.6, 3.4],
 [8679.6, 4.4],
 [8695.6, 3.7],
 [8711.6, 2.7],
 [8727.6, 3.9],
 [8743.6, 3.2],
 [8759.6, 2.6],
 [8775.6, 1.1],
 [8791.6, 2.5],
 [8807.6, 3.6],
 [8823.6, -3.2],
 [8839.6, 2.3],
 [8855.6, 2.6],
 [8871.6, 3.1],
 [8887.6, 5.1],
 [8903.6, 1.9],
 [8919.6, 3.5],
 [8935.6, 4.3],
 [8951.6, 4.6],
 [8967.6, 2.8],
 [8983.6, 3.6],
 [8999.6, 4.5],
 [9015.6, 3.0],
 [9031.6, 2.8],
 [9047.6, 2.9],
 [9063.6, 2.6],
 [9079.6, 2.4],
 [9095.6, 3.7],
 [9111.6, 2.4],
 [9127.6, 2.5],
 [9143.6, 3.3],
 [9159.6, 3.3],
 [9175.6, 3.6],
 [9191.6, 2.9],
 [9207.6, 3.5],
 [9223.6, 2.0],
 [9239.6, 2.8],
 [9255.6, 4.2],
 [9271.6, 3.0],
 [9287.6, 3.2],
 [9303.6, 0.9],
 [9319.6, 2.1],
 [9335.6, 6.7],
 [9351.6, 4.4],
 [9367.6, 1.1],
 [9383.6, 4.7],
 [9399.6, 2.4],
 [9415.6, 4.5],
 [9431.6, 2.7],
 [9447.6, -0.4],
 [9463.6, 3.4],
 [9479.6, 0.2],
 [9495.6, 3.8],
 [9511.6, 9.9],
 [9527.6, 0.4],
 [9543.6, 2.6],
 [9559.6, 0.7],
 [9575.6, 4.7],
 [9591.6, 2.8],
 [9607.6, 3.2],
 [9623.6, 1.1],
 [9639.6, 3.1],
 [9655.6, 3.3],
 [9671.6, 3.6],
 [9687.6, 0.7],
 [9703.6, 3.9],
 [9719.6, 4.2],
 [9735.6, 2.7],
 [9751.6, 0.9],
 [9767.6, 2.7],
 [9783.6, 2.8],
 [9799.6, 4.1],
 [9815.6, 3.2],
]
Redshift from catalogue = 0.03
